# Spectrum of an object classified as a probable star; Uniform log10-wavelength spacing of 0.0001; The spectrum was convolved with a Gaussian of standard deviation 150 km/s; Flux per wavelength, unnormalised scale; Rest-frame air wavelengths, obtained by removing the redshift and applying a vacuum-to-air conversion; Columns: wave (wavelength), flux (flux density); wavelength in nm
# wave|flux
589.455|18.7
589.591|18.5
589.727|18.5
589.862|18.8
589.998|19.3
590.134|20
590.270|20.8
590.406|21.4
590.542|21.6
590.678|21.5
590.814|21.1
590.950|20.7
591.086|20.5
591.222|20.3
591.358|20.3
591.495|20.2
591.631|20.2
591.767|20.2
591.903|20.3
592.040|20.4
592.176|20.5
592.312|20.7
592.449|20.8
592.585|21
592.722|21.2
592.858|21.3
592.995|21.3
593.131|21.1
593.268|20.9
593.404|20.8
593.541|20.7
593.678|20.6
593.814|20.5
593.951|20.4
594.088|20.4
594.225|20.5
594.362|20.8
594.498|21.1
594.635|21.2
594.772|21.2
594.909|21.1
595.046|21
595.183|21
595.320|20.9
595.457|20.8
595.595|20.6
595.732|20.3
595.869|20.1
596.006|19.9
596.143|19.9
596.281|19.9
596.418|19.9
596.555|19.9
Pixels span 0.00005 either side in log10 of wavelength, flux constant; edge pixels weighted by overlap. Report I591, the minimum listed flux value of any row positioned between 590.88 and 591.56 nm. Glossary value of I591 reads 20.2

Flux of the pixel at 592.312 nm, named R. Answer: 20.7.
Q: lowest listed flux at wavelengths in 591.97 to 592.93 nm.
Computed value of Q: 20.4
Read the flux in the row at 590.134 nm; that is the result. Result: 20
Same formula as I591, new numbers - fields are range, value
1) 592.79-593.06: 21.3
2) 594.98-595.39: 20.9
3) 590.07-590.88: 20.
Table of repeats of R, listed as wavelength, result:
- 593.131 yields 21.1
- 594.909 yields 21.1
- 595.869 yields 20.1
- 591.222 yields 20.3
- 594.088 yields 20.4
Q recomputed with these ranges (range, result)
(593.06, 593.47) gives 20.8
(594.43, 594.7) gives 21.1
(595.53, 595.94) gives 20.1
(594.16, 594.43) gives 20.5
